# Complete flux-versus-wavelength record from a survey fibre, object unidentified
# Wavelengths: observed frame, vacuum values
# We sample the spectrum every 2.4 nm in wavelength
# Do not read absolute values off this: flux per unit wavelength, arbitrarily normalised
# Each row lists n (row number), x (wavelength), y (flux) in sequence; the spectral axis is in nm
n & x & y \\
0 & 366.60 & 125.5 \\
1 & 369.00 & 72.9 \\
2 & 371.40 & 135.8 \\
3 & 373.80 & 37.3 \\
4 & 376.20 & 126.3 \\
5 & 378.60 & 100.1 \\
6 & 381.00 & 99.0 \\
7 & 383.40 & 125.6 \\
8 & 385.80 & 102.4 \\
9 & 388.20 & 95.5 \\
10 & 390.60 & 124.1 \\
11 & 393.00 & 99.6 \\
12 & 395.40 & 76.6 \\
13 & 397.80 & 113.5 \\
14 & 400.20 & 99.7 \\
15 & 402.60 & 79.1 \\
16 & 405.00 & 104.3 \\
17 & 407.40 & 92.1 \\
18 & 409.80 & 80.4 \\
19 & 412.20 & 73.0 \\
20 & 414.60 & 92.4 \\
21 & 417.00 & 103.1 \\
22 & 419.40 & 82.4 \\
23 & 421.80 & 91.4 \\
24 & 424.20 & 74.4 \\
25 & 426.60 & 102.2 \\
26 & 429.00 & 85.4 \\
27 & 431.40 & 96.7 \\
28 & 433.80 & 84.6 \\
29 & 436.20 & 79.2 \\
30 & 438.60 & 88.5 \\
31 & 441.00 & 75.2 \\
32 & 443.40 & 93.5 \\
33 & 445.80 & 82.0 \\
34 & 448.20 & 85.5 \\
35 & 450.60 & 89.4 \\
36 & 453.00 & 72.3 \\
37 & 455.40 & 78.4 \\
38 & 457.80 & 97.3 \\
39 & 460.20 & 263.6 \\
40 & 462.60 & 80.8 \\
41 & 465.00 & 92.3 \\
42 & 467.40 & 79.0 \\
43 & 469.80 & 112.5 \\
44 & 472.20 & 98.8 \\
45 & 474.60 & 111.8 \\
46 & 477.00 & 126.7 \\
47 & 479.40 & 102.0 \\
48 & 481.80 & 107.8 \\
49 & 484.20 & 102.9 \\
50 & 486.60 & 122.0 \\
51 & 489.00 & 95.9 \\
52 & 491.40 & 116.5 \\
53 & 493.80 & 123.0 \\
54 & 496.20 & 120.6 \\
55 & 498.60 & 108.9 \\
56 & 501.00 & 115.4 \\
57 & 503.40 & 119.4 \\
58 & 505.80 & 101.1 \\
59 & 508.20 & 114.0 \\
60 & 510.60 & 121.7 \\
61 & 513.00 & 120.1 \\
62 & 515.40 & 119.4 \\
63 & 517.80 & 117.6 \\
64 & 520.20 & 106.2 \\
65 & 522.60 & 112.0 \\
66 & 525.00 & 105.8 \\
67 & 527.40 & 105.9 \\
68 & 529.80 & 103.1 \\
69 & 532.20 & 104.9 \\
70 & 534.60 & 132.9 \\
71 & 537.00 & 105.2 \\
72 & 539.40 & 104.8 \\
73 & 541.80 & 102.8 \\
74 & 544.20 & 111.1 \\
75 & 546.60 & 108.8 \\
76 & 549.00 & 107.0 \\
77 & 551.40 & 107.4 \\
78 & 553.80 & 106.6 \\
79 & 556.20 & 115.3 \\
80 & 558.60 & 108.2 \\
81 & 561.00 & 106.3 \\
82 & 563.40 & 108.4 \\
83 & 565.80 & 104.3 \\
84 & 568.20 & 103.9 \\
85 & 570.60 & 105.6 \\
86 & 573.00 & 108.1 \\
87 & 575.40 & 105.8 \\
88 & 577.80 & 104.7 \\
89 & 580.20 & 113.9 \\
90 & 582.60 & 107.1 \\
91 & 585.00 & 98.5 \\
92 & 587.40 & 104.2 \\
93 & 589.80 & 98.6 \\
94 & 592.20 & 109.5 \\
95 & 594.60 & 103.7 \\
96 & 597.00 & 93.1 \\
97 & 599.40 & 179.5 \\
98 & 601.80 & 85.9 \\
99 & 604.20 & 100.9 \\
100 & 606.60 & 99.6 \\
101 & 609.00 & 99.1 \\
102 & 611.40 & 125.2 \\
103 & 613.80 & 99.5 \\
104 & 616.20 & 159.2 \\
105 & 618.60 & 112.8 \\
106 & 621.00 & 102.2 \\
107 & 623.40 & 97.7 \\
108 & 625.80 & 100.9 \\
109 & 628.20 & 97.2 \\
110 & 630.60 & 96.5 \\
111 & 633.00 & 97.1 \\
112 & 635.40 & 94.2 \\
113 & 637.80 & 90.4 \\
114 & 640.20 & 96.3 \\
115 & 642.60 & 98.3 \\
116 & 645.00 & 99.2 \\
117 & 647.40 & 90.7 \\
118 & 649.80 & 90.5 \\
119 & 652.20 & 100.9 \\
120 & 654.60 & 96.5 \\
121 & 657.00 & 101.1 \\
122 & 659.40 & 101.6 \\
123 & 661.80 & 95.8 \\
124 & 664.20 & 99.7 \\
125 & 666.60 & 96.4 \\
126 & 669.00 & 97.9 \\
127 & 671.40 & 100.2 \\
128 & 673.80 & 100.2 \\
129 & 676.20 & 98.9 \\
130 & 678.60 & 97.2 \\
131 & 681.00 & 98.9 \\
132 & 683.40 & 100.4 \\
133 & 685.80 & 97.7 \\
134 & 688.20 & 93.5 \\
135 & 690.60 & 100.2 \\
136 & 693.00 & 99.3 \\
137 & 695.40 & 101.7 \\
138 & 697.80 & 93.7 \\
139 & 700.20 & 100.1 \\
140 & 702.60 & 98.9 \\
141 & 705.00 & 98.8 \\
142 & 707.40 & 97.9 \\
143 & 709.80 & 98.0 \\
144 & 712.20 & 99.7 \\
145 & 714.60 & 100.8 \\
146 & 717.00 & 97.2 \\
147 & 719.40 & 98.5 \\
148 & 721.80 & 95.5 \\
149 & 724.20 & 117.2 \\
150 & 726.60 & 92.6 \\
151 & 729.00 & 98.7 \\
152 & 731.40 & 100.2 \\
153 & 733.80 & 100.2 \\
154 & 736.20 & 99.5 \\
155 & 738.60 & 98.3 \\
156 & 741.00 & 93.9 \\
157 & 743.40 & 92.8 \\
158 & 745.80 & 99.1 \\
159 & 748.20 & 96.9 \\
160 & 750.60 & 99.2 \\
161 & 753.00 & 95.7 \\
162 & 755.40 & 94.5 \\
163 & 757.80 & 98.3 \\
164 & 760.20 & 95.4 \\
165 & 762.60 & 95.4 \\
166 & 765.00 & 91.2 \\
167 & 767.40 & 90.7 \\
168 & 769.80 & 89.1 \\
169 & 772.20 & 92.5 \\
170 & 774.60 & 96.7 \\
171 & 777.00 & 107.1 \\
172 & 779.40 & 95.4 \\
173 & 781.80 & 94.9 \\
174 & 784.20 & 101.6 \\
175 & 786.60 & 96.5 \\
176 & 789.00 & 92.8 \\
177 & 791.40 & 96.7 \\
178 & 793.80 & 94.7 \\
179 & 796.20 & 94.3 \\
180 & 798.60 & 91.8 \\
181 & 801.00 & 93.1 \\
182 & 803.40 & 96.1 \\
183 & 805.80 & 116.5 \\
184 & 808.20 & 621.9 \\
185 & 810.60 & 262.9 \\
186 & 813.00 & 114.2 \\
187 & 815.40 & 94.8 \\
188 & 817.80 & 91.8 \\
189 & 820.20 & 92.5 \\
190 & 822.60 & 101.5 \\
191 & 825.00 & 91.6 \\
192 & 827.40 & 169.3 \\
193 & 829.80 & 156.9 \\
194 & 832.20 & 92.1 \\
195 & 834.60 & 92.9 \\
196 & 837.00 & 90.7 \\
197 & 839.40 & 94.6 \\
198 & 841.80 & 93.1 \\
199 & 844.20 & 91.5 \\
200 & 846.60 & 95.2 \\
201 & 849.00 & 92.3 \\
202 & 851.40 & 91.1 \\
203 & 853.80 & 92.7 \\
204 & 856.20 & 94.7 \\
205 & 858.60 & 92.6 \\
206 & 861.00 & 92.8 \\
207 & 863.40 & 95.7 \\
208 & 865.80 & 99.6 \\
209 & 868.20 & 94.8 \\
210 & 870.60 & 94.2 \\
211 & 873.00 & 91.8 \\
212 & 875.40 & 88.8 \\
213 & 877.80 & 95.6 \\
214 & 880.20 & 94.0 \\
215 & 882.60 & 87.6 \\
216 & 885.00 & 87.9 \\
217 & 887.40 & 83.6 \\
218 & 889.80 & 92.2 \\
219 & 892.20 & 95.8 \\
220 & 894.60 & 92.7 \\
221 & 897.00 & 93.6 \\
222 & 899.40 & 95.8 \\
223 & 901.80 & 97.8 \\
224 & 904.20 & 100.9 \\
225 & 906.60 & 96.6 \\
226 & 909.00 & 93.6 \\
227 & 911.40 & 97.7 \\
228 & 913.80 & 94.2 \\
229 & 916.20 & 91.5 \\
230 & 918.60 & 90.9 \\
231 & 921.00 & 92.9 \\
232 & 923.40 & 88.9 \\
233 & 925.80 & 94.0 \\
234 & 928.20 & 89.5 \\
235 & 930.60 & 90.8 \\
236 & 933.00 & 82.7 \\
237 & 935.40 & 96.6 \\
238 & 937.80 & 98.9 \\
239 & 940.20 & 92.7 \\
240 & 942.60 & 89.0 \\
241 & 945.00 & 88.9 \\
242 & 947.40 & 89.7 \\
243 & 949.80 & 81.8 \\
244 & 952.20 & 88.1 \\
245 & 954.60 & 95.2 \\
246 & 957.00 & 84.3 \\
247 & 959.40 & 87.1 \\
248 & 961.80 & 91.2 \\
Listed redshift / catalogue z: 0.232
